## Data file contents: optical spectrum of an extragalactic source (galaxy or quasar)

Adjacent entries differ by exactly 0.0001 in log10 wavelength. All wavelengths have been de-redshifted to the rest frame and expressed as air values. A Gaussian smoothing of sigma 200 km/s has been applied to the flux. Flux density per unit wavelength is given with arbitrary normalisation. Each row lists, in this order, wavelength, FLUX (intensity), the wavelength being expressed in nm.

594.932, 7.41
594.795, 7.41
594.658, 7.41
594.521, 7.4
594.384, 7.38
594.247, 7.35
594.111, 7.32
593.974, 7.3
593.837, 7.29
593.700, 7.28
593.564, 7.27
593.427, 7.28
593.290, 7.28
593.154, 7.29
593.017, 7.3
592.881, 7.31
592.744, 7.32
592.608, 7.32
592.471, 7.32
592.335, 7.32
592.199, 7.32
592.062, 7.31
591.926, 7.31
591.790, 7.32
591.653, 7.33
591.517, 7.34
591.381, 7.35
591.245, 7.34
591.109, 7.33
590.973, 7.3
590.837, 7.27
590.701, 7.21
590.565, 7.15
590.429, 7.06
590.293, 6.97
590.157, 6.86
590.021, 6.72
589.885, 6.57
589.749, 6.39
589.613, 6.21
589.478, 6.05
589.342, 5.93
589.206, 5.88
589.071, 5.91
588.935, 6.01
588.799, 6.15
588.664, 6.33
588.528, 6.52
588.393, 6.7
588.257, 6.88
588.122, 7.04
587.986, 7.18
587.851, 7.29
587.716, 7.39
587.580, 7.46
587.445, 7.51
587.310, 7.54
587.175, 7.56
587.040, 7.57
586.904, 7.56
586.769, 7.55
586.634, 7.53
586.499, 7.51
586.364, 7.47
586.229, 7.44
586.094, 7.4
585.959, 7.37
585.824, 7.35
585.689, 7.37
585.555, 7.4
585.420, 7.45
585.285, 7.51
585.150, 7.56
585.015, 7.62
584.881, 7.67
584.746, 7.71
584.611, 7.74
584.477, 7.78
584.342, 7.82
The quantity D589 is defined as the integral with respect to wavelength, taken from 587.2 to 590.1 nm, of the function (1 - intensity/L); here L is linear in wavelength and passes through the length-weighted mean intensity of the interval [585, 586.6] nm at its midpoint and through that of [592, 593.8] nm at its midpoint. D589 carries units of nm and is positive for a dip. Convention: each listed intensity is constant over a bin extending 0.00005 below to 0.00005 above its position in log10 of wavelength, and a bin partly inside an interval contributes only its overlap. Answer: 0.29 nm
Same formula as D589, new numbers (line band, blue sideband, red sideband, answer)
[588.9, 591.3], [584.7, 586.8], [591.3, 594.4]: 0.23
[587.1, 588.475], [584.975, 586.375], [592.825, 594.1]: 0.03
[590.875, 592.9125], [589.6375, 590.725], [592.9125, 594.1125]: -0.08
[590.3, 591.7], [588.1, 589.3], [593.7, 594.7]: -0.10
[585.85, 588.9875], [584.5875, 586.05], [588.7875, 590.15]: -0.15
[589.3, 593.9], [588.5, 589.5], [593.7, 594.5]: -0.27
